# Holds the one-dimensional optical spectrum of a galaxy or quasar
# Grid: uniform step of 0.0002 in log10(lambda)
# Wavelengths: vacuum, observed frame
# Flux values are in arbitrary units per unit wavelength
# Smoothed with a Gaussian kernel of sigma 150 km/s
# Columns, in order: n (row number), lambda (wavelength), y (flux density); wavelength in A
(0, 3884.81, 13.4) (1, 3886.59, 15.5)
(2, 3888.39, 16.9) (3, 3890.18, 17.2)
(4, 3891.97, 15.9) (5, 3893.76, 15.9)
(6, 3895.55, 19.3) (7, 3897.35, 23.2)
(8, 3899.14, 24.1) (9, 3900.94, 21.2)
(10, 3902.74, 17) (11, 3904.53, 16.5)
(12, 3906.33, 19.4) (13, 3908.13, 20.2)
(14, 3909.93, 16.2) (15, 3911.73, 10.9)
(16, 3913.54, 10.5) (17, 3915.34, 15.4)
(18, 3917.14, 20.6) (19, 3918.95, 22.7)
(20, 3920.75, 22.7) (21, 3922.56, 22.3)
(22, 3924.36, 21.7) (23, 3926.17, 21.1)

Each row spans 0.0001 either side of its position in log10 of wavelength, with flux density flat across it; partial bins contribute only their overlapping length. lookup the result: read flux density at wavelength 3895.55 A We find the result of 19.3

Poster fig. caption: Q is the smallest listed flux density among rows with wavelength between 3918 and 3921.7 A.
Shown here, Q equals 22.7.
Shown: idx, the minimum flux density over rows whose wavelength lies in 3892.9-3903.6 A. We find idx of 15.9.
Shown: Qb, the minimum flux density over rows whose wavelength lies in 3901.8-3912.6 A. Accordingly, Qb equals 10.9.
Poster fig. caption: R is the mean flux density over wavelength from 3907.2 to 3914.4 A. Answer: 14.5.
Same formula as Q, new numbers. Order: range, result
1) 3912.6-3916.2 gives 10.5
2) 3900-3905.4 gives 16.5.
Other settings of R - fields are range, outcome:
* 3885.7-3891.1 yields 16.5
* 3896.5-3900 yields 23.7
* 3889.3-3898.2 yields 18.3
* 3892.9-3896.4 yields 17.6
